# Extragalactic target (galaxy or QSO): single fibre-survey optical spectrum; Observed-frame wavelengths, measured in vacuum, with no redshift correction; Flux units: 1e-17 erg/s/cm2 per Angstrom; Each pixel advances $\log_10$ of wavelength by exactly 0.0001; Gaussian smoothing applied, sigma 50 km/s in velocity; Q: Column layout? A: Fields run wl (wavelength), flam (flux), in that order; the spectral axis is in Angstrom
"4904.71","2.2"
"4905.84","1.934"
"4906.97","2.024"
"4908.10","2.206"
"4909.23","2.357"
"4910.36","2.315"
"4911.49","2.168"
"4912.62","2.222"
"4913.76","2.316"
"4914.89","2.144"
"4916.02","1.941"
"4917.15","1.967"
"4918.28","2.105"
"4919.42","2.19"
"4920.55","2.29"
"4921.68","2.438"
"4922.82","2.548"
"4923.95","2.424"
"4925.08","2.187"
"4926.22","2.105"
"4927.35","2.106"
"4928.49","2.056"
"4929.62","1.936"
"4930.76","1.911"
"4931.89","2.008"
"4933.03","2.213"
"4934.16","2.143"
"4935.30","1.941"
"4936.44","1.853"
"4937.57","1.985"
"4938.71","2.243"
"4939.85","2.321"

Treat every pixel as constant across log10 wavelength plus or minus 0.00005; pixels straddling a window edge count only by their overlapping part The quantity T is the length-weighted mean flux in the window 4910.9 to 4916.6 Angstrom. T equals 2.16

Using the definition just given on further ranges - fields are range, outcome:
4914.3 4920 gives 2.07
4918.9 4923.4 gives 2.37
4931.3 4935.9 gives 2.07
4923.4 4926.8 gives 2.24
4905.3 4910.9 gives 2.17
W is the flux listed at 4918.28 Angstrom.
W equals 2.105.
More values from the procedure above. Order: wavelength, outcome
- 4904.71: 2.2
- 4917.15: 1.967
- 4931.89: 2.008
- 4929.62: 1.936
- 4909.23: 2.357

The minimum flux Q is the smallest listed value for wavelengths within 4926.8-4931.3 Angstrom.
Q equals 1.911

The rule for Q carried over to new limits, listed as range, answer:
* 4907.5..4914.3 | 2.168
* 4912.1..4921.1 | 1.941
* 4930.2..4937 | 1.853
